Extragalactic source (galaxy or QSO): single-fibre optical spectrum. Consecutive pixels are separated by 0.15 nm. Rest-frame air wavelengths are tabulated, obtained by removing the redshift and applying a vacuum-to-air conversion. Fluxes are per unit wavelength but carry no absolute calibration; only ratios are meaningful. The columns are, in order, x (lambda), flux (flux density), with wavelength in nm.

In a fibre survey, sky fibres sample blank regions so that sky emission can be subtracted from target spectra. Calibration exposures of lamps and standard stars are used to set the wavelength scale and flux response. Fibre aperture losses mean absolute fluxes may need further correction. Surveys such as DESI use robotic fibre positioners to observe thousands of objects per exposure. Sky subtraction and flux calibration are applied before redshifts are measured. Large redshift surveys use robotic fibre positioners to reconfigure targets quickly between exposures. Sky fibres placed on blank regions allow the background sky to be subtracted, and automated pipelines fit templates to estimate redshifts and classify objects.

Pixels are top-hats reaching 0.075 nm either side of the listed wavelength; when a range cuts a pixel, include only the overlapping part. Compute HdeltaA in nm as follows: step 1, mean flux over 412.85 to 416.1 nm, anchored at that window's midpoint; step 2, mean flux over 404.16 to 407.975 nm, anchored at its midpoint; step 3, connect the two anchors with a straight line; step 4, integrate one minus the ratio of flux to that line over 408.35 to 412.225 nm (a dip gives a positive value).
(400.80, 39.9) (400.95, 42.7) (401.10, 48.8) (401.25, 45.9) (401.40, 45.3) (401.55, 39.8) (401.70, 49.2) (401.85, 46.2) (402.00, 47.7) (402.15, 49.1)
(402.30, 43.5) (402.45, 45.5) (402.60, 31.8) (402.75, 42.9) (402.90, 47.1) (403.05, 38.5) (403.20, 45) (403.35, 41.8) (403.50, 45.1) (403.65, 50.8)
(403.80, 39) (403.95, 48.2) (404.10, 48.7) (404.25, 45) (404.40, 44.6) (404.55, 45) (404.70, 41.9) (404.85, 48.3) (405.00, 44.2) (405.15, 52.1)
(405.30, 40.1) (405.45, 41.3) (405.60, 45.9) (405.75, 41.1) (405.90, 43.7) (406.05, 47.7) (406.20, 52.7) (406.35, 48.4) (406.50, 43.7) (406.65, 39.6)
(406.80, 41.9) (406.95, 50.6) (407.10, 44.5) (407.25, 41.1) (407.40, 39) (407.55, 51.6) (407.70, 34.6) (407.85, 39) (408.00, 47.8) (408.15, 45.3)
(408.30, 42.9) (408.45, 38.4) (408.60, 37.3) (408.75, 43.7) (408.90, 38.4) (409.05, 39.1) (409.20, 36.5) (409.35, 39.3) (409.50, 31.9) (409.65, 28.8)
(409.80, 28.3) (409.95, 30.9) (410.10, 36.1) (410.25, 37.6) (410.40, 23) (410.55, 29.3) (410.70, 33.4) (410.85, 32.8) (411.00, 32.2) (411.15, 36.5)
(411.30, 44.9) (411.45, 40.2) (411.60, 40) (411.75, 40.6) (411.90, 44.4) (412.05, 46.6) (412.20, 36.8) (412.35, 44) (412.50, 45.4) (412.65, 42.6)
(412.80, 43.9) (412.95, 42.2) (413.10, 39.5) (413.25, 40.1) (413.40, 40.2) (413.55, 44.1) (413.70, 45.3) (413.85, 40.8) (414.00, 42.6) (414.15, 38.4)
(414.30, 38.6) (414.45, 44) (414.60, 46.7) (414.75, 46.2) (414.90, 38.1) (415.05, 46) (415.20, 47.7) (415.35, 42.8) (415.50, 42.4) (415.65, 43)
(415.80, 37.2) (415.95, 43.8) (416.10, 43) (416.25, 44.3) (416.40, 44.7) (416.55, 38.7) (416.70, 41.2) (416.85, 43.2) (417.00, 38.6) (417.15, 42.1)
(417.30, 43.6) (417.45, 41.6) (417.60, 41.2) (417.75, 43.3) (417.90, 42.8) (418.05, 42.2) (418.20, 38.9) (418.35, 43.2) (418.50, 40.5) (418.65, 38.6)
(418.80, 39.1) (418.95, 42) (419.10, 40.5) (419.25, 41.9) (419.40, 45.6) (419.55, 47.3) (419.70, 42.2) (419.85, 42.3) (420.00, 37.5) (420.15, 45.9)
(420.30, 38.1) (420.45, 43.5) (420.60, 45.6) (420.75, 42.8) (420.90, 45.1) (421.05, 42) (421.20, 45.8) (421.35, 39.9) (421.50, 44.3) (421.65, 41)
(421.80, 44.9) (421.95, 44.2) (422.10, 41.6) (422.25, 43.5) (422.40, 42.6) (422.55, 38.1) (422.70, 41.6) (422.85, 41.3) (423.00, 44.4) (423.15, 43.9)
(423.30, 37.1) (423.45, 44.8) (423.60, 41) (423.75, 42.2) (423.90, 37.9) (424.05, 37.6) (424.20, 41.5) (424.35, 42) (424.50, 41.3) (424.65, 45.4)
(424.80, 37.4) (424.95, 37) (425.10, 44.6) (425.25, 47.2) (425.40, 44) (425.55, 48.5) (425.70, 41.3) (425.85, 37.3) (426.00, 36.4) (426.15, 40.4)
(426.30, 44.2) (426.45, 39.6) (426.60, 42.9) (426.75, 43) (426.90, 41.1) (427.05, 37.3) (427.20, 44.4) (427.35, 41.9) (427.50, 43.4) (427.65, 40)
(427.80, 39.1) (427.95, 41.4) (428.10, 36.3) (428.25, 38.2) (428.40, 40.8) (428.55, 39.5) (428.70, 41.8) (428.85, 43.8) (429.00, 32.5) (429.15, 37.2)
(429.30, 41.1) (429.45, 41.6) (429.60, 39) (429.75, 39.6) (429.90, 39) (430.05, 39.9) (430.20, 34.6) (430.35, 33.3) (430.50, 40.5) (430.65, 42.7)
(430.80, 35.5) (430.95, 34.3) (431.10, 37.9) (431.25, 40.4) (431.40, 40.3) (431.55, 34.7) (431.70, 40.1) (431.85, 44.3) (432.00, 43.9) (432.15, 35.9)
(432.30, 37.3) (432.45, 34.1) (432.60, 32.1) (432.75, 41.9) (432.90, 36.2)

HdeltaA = 0.62 nm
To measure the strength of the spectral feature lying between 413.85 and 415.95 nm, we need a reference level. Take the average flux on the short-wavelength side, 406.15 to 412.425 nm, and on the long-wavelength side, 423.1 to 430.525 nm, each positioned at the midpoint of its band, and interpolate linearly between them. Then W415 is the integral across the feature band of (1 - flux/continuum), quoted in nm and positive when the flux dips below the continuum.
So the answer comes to -0.15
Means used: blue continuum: 39.3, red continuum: 40.5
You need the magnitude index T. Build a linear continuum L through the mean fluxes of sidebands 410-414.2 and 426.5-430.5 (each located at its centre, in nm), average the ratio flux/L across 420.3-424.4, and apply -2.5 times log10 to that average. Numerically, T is -0.07 mag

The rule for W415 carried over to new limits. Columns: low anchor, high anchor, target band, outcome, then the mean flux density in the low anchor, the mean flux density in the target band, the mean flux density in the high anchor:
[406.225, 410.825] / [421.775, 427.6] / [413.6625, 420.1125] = -0.30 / 38.8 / 42.2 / 41.7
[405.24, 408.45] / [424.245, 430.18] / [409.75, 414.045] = 0.42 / 43.8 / 38.8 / 40.8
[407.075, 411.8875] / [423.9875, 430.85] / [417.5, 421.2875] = -0.30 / 37.7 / 42.3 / 40.4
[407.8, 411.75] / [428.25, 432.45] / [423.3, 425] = -0.11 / 36.7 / 40.6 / 38.8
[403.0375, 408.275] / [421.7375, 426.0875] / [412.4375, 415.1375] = 0.05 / 44.6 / 42.5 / 41.7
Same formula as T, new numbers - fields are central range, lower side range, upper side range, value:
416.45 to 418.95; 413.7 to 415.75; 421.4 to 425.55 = 0.04 mag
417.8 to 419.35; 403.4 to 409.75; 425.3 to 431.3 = 0.01 mag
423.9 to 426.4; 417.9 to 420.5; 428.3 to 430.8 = -0.03 mag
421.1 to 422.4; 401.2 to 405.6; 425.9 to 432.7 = -0.06 mag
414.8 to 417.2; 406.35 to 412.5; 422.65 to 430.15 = -0.07 mag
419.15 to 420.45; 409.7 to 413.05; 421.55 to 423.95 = -0.05 mag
